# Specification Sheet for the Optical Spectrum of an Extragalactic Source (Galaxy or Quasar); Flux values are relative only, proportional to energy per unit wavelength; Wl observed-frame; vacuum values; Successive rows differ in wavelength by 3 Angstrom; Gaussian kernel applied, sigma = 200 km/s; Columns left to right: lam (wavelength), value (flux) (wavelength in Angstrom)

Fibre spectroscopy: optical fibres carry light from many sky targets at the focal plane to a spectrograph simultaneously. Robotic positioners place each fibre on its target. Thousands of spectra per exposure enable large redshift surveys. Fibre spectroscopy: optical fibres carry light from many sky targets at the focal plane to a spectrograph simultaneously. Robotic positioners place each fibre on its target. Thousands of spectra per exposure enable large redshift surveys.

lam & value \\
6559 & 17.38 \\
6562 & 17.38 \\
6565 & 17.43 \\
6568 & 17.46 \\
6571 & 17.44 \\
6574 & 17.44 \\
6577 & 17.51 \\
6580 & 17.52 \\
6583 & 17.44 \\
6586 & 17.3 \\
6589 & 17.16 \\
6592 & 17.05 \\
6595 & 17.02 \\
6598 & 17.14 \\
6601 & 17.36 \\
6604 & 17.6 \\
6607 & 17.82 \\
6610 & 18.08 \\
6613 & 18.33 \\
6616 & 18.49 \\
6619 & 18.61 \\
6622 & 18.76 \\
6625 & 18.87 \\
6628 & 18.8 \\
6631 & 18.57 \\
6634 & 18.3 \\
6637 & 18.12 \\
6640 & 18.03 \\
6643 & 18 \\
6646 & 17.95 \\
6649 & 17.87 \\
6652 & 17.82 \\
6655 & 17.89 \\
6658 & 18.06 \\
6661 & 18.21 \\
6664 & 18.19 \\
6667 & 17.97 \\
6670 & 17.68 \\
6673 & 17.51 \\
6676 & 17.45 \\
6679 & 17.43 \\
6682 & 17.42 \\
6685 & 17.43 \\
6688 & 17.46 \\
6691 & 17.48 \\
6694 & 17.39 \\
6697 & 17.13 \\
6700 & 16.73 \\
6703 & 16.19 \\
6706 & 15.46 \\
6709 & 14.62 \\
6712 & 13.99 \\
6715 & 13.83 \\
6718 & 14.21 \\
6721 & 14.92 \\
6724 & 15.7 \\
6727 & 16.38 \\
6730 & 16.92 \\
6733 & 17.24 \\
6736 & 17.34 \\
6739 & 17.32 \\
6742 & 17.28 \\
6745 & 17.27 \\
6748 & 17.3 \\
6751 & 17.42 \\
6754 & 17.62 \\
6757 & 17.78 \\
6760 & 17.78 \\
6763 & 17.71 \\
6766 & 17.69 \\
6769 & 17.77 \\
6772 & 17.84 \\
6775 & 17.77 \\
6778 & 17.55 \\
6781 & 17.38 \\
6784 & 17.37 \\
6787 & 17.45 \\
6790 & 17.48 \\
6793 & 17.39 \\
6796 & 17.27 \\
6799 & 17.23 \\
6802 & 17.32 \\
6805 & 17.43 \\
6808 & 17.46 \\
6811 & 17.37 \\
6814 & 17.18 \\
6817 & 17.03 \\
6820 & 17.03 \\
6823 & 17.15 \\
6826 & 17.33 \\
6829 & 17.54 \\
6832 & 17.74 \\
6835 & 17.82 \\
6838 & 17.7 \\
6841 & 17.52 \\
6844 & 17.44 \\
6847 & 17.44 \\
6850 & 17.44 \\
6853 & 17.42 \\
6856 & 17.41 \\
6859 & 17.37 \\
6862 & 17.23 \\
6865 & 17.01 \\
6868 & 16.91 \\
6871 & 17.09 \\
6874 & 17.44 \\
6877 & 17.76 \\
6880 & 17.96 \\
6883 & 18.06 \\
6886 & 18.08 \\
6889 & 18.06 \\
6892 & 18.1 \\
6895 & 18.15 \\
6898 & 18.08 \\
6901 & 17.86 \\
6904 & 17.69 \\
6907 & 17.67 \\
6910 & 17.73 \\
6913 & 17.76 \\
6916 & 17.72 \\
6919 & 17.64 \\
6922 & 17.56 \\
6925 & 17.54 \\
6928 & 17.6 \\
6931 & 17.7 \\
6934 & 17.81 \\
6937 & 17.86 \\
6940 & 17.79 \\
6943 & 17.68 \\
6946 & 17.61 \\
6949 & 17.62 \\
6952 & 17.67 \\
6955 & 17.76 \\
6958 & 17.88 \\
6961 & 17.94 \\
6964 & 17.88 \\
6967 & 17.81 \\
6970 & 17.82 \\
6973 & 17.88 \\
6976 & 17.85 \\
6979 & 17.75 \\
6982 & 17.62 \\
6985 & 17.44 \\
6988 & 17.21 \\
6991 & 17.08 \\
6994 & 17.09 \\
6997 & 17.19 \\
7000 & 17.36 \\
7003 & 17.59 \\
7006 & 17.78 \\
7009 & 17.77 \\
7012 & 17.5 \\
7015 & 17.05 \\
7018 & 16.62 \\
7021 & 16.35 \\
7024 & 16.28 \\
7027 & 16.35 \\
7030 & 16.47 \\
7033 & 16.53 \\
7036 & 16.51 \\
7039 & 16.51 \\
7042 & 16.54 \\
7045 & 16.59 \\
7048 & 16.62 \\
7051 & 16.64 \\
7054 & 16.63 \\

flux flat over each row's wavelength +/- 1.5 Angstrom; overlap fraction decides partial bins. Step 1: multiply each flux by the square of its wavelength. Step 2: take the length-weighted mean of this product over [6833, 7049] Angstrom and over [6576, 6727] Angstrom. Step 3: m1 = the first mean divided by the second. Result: 1.10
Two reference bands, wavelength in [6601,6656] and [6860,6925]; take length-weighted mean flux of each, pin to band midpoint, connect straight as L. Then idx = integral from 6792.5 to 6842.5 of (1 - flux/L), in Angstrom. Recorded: 1.3 Angstrom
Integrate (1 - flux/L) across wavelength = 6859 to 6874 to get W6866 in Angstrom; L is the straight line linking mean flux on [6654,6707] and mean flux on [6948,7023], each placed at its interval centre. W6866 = 0.3 Angstrom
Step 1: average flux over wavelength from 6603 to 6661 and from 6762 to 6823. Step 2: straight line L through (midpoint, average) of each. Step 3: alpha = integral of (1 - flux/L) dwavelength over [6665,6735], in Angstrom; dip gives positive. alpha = 5.5 Angstrom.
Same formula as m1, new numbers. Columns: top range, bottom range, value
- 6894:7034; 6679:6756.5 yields 1.14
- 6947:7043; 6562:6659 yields 1.08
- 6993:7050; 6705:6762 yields 1.12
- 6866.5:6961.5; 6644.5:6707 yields 1.09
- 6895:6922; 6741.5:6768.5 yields 1.06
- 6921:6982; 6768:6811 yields 1.06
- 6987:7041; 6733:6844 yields 1.04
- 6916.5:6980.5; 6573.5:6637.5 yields 1.10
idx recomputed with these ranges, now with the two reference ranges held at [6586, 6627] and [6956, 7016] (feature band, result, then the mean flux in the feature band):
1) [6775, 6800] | 0.44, 17.4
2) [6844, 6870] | 0.57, 17.3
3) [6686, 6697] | 0.25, 17.4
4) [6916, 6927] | 0.02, 17.6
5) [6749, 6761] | 0.08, 17.6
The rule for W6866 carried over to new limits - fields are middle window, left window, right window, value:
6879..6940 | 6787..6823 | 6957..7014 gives -1.3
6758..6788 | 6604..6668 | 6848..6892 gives 0.3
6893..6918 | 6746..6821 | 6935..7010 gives -0.4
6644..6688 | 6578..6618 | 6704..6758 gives -2.3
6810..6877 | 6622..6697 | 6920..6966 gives 1.6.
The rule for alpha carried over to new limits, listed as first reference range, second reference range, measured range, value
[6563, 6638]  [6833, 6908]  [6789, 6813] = 0.4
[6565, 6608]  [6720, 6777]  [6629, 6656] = -1.2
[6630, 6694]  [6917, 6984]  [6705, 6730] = 4.0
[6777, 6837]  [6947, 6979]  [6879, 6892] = -0.3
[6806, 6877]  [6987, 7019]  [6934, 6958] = -0.6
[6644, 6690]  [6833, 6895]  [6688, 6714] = 2.3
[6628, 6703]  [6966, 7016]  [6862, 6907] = -0.3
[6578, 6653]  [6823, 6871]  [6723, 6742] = 0.8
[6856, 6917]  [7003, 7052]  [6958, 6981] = -0.9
